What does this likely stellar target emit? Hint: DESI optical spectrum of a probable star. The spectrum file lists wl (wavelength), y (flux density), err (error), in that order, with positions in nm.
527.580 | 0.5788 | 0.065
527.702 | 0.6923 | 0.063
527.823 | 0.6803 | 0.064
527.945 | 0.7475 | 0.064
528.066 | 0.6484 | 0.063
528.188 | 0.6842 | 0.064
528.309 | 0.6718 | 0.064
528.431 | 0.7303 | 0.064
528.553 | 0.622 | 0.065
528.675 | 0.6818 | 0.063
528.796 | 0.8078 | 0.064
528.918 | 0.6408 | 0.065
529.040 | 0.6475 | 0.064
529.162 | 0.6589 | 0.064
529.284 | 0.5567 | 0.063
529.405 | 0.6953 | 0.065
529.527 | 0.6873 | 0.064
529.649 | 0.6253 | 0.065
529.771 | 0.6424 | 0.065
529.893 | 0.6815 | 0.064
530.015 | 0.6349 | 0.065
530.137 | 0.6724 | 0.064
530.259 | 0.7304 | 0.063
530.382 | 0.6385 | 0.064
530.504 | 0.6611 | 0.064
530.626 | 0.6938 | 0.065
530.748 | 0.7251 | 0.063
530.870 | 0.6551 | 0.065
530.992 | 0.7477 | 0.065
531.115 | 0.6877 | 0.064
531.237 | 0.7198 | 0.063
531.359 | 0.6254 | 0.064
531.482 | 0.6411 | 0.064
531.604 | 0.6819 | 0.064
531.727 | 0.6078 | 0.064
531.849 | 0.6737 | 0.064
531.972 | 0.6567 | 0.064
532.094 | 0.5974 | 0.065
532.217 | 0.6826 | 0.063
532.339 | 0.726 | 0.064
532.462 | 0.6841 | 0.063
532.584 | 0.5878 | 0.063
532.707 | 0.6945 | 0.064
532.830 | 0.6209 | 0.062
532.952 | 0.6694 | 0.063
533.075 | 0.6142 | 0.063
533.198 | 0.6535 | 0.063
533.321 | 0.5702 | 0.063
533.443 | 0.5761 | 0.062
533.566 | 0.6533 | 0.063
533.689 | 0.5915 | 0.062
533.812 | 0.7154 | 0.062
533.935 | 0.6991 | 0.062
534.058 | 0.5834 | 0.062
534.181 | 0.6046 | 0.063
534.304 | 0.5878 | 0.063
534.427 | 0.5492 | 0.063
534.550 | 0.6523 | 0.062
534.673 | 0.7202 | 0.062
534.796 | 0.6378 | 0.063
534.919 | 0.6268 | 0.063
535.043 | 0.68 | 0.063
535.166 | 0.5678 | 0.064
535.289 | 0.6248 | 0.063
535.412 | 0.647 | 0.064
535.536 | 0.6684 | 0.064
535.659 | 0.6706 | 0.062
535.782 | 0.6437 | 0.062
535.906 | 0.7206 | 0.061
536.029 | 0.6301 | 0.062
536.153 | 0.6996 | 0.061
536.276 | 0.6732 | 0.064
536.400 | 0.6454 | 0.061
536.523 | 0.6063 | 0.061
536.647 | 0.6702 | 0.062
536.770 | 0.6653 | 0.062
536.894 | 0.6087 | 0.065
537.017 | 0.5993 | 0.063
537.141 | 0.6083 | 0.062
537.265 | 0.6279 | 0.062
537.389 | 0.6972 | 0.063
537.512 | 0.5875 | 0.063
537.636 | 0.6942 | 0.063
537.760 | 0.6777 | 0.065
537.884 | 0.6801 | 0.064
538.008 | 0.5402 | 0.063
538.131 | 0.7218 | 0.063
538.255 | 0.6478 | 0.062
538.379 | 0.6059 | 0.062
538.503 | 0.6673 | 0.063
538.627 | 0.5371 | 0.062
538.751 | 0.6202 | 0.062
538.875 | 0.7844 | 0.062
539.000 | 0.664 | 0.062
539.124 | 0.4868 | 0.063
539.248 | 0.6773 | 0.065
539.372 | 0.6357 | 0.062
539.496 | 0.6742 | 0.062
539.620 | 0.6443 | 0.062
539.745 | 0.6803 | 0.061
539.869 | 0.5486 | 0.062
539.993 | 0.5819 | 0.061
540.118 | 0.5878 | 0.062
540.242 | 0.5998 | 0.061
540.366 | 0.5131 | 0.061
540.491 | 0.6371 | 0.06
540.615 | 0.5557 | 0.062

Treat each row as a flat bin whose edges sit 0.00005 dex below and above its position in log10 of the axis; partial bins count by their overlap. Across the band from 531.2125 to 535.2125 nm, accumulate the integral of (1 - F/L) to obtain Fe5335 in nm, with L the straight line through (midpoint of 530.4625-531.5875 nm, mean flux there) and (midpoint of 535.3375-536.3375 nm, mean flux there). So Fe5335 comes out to 0.22 nm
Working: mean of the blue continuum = 0.685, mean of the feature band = 0.64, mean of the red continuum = 0.669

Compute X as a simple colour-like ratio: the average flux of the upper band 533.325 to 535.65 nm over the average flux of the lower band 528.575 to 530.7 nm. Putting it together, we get 0.9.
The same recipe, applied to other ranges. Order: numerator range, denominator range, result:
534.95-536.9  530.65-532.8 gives 0.97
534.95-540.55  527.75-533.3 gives 0.95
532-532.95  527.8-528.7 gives 0.96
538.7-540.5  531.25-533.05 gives 0.95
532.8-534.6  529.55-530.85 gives 0.93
